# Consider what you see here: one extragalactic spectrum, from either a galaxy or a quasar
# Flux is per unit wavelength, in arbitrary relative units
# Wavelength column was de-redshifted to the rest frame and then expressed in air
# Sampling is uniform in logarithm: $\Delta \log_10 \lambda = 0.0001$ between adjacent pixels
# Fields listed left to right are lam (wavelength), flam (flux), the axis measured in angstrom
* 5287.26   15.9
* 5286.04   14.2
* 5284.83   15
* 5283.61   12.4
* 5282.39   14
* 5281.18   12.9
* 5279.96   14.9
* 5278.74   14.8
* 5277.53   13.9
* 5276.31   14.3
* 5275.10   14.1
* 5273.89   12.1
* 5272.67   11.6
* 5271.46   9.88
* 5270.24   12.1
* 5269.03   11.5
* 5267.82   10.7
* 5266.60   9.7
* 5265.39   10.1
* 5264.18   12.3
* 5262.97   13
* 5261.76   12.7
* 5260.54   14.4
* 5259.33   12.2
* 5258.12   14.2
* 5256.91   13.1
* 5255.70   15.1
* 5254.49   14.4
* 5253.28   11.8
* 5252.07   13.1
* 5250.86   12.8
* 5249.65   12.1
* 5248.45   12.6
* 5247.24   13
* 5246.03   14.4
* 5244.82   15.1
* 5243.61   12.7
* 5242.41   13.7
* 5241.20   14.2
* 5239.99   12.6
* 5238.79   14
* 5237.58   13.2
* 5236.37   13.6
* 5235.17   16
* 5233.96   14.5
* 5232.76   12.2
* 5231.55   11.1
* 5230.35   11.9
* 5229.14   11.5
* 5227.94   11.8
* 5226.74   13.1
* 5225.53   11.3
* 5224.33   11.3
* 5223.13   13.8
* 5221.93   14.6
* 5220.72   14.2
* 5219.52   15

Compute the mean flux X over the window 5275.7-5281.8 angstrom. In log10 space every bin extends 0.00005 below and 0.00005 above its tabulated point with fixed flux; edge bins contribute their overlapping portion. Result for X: 14.2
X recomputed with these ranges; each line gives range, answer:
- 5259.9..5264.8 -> 13.1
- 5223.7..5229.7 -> 11.8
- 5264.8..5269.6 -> 10.5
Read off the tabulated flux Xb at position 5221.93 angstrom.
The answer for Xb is 14.6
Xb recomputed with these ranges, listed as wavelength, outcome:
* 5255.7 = 15.1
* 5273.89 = 12.1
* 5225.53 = 11.3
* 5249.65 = 12.1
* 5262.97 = 13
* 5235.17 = 16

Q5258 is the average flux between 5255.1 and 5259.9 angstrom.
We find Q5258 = 13.7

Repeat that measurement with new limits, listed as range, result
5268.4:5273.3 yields 11.3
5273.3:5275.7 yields 13.1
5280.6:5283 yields 13.5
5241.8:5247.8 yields 13.8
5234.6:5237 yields 14.8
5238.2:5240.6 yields 13.3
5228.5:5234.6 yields 12.3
